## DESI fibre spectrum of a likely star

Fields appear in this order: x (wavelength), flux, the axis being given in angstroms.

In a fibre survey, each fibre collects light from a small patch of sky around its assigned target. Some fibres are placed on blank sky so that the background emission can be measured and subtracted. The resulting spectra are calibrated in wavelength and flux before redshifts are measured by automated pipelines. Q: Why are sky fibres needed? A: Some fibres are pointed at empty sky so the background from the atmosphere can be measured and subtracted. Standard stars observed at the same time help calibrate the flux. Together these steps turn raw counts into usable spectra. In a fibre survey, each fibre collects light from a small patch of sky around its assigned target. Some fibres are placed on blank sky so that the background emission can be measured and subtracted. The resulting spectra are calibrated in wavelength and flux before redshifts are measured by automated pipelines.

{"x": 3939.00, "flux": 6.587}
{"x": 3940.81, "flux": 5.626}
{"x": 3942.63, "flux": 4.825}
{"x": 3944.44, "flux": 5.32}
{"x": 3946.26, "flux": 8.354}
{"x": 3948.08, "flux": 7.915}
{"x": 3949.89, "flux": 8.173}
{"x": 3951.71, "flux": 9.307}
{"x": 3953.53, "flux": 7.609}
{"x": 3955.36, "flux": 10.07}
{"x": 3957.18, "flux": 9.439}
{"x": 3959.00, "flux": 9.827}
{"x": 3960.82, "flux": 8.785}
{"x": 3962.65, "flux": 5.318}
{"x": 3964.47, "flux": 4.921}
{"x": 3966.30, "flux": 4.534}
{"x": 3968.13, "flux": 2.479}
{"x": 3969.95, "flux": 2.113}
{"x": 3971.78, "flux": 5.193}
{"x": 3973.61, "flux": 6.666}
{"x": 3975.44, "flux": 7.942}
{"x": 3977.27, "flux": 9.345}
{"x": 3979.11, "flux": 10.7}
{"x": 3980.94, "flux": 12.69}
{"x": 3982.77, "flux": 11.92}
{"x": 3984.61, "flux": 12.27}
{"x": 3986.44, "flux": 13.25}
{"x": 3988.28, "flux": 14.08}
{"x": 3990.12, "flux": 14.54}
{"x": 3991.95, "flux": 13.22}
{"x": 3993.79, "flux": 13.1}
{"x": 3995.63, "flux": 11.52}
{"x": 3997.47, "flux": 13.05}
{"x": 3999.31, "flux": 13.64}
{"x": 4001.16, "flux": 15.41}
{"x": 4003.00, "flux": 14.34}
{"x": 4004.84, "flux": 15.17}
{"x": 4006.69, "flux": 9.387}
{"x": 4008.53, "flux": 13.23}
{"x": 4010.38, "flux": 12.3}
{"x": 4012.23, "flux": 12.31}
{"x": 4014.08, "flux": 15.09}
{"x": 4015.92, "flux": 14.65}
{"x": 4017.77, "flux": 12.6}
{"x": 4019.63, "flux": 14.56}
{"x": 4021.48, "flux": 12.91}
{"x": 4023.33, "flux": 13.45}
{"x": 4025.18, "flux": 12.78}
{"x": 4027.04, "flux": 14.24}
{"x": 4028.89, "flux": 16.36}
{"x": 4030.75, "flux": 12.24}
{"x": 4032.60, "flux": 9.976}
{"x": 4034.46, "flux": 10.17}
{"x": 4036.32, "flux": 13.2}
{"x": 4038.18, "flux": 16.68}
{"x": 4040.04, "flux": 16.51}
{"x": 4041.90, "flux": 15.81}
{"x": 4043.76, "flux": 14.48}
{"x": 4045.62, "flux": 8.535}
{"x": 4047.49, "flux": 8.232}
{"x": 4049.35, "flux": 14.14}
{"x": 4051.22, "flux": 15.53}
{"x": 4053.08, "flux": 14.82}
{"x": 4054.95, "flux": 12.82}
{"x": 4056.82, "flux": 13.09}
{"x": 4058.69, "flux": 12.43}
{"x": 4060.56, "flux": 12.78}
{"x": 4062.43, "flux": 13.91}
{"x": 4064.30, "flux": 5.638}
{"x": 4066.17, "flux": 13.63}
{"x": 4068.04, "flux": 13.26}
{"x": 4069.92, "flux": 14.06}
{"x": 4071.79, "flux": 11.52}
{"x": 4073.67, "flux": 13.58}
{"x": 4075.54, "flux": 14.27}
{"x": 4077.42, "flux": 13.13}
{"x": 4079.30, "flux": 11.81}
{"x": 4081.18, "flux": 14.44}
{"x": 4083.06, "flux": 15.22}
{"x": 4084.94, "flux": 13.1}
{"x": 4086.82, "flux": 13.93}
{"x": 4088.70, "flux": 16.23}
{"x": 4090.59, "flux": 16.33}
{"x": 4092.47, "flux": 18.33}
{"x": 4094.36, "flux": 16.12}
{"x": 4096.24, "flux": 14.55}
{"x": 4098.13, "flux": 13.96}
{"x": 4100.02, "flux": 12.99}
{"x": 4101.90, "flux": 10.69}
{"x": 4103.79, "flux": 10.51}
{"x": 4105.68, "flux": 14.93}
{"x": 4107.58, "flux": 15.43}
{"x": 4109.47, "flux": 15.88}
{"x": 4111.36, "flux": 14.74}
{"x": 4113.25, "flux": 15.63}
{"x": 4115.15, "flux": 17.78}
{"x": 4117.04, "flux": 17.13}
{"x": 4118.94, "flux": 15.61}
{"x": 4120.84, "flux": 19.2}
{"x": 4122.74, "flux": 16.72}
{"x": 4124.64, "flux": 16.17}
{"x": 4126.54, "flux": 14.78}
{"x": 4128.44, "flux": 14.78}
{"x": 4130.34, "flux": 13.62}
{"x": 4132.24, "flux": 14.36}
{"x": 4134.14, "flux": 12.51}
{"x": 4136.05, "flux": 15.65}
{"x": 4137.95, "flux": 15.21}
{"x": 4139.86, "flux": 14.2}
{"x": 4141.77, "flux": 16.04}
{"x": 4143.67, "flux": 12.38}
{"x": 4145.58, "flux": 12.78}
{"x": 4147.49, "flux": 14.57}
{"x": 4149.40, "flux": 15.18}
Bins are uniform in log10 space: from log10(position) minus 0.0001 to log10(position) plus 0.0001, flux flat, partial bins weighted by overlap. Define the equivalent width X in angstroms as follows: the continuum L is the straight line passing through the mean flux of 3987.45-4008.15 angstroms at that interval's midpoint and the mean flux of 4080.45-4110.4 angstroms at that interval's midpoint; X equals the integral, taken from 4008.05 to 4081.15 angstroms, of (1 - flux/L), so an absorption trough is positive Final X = 4.3 angstroms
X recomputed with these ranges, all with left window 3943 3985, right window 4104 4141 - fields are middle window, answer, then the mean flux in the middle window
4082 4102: -1.34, 14.8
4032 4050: -2.10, 12.8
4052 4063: -0.95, 13.3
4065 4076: -0.25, 13.2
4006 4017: -3.09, 12.9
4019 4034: -3.39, 13.2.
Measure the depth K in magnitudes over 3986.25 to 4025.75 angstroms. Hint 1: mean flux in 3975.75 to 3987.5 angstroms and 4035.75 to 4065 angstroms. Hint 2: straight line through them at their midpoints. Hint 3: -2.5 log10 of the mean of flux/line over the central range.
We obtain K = -0.11 mag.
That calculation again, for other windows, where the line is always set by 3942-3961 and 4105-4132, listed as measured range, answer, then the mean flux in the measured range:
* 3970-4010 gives -0.17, 11.7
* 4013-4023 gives -0.23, 13.9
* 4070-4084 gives 0.04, 13.5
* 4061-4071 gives 0.11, 12.1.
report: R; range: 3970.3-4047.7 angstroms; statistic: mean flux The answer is 12.5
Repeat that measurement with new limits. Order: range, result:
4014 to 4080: 13.1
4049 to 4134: 14.3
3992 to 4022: 13.3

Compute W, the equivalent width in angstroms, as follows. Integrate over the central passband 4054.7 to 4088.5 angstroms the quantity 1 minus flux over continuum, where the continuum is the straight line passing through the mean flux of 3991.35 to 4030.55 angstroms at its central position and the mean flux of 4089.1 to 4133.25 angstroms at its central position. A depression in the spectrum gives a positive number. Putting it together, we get 3.6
